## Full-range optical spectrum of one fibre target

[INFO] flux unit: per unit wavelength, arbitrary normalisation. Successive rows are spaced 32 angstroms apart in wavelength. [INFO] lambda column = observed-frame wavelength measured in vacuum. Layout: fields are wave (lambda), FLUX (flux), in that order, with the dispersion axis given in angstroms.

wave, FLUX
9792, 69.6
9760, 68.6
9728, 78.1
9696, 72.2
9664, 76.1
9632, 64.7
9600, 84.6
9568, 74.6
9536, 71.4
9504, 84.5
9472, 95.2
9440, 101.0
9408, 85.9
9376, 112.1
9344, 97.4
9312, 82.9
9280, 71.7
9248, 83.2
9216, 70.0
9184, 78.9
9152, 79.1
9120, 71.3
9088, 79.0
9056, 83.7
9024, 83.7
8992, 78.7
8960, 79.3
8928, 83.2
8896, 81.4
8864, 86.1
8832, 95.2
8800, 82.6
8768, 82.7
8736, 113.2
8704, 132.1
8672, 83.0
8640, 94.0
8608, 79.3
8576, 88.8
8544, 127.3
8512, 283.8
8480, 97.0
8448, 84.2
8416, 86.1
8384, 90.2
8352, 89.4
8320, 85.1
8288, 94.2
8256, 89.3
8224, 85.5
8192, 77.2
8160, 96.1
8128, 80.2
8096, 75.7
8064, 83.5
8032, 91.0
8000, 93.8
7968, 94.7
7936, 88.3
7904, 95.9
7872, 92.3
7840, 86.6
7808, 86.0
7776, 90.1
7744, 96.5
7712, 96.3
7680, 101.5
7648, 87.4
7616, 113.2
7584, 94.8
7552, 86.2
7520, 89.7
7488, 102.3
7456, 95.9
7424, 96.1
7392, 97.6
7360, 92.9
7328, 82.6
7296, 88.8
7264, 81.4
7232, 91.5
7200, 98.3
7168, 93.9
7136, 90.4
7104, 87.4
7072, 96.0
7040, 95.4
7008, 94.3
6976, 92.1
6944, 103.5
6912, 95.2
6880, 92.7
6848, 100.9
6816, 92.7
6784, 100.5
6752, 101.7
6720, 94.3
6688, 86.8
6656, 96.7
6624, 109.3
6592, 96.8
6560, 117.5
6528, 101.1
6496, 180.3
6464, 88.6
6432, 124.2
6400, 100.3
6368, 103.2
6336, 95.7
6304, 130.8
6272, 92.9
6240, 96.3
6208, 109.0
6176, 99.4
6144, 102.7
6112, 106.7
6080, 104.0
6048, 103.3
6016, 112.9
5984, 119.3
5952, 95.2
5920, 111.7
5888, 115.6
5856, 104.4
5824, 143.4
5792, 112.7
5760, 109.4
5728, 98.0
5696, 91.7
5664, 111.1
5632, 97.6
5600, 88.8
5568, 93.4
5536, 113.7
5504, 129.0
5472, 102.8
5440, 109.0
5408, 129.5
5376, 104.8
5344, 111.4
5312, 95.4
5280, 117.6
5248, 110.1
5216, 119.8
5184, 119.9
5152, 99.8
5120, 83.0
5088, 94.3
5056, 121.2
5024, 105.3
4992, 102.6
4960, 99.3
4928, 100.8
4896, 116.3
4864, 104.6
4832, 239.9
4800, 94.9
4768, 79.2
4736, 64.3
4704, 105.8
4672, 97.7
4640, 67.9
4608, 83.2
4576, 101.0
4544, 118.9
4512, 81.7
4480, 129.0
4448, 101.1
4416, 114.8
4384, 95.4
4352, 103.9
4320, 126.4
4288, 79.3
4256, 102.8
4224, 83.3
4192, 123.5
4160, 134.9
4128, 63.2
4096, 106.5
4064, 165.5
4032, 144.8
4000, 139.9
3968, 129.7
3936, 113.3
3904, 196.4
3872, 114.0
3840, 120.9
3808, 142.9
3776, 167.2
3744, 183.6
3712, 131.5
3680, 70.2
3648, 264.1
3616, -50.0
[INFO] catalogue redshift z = 0.30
